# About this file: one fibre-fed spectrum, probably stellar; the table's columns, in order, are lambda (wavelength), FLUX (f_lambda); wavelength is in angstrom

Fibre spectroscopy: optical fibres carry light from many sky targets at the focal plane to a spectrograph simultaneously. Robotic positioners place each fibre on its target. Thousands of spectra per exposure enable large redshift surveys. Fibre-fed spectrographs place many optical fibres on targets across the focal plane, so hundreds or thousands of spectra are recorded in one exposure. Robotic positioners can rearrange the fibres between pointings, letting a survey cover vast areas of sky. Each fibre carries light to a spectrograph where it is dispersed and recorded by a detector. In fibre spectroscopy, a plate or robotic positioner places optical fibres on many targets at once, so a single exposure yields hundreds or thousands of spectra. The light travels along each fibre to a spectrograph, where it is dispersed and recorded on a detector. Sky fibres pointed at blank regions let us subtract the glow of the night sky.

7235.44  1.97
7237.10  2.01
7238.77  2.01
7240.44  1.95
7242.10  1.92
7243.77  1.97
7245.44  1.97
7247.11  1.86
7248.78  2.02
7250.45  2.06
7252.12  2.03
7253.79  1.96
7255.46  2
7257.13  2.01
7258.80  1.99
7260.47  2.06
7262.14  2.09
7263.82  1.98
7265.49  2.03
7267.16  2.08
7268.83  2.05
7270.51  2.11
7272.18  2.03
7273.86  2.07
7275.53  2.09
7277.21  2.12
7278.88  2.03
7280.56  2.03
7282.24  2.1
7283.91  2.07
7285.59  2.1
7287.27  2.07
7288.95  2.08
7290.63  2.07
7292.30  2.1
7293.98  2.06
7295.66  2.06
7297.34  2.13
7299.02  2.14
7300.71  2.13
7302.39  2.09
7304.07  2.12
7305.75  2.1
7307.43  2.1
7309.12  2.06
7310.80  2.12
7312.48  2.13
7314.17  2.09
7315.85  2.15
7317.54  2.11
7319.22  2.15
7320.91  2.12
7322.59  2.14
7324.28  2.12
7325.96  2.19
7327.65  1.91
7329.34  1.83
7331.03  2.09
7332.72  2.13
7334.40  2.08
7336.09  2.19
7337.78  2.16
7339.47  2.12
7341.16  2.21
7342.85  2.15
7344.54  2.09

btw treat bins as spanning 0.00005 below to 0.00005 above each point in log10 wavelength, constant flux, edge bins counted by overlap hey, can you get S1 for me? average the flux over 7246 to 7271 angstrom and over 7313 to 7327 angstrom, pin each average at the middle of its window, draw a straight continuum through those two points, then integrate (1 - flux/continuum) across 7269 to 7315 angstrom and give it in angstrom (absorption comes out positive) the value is -0.2 angstrom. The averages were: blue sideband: 2.02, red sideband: 2.13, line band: 2.09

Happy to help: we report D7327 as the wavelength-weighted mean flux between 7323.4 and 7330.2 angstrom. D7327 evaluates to 2.01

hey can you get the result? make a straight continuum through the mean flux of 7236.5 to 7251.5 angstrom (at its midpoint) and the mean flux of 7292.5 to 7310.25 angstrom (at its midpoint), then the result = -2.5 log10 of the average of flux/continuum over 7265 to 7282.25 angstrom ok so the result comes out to -0.015 mag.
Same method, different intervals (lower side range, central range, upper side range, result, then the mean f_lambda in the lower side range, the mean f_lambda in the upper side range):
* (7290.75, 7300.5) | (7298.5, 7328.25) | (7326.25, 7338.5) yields -0.016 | 2.1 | 2.06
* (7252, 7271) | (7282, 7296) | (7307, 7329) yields -0.008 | 2.03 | 2.1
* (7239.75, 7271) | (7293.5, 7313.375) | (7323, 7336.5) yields -0.030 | 2.01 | 2.07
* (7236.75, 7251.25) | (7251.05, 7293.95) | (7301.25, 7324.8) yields -0.012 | 1.97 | 2.11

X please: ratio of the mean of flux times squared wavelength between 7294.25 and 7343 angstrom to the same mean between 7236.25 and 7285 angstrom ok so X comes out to 1.06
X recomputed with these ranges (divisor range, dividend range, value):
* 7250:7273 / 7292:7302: 1.04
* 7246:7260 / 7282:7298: 1.06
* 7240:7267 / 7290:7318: 1.07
